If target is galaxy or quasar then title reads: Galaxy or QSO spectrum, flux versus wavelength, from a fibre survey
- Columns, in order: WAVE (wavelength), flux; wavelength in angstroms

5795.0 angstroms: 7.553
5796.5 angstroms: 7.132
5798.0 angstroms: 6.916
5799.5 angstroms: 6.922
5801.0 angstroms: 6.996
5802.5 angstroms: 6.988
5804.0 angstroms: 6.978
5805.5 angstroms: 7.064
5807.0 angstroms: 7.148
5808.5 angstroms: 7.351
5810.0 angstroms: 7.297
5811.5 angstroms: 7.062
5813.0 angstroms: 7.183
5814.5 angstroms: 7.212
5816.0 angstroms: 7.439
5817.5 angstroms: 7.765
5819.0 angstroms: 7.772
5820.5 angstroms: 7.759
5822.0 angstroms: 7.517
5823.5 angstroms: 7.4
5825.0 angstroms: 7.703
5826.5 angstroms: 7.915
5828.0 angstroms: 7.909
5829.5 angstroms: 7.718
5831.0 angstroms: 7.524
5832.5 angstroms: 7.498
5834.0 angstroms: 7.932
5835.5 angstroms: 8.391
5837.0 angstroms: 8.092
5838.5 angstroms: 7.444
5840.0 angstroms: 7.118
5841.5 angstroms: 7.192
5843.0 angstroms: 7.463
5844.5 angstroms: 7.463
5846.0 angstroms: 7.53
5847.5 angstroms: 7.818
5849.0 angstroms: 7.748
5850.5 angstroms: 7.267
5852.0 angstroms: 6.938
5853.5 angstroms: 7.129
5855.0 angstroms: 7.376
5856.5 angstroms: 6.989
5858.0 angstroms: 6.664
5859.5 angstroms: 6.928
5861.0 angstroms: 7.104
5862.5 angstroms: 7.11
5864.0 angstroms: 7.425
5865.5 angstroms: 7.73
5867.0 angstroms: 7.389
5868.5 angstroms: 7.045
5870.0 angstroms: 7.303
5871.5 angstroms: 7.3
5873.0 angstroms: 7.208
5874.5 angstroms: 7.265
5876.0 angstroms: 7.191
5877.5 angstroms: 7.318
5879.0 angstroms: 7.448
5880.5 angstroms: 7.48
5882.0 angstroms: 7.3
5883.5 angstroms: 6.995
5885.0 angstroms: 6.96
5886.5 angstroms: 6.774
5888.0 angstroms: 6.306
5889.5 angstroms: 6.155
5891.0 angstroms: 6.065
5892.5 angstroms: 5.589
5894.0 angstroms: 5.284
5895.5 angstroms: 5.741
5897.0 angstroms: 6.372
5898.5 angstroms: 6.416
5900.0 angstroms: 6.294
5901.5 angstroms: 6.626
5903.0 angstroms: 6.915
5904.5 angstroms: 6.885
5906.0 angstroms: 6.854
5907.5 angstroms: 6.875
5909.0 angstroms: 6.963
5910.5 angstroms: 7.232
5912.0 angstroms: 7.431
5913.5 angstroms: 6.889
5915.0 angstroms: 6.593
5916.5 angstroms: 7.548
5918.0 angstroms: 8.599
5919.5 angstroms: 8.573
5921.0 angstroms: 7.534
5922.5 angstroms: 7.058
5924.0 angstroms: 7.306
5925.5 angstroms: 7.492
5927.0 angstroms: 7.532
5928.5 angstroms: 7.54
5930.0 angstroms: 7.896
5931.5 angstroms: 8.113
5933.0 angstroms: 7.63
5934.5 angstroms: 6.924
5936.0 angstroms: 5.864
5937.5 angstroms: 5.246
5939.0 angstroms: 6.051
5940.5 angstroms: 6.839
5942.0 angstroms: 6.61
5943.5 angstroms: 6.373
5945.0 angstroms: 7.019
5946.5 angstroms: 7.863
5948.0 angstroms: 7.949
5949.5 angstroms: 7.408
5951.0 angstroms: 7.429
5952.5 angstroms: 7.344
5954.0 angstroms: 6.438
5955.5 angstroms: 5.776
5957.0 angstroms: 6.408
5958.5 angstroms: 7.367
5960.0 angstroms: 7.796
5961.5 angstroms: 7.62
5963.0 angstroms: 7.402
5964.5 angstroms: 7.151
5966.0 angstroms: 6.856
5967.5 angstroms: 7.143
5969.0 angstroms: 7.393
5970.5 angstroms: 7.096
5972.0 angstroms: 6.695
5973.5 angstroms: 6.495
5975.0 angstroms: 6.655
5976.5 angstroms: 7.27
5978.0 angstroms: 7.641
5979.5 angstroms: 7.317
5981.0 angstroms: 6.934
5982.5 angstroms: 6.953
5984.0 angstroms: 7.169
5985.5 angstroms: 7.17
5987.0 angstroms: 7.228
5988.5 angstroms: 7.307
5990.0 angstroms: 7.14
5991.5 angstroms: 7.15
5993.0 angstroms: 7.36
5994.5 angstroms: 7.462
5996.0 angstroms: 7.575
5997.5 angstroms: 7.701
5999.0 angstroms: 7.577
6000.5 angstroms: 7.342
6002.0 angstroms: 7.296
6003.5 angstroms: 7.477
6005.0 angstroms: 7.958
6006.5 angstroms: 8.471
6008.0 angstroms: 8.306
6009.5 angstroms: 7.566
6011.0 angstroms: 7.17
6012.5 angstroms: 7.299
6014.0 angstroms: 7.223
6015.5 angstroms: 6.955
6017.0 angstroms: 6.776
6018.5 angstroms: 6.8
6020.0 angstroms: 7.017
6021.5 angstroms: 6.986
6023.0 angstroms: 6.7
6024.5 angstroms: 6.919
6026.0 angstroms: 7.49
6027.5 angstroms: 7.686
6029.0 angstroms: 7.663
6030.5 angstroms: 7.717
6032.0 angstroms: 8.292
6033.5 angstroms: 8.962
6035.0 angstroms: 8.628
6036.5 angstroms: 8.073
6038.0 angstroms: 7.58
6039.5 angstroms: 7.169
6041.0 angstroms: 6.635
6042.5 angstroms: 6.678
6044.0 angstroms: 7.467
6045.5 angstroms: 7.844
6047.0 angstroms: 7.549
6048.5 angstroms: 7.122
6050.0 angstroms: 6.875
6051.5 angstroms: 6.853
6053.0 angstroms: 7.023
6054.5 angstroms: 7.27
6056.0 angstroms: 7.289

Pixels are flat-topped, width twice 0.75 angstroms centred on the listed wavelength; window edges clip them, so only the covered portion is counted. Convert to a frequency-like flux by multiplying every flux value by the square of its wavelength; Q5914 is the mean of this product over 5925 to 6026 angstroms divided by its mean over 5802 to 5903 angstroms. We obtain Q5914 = 1.04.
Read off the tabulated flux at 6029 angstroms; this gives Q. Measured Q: 7.663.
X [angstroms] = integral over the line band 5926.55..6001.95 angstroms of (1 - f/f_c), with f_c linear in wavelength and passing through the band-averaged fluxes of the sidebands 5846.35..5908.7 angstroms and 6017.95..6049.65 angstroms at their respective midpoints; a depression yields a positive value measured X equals 1.07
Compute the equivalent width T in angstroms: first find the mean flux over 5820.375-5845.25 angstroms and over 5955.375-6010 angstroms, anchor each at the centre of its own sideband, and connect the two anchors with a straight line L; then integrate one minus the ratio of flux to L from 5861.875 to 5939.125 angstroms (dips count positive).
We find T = 5.01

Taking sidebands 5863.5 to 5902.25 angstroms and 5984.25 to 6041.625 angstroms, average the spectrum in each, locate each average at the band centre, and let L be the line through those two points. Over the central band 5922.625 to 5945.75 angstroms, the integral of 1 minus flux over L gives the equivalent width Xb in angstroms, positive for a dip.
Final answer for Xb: 0.3 angstroms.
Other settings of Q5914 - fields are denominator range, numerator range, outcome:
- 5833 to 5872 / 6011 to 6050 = 1.06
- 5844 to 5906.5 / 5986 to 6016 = 1.12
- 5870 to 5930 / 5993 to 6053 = 1.11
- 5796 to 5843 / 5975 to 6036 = 1.07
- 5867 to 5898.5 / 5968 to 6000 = 1.10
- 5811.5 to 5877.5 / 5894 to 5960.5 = 0.97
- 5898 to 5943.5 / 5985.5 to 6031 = 1.07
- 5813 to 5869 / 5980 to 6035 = 1.05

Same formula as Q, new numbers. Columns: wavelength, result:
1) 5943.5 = 6.373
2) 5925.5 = 7.492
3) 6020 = 7.017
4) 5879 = 7.448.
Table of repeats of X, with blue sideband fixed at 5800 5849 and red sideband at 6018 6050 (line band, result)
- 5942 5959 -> 1.1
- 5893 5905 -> 1.9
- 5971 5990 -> 1.0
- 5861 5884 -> 0.6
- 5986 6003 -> 0.2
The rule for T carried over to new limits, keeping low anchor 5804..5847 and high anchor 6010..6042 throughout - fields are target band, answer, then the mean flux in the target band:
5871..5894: 2.02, 6.83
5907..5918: 0.43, 7.18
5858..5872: 0.51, 7.23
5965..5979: 0.77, 7.03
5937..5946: 1.24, 6.43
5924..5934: -0.25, 7.65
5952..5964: 0.70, 7.01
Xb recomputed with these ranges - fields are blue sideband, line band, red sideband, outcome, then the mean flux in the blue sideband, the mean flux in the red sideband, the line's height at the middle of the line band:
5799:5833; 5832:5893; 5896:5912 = -1.3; 7.4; 6.76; 7.06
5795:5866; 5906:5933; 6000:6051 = -0.2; 7.38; 7.46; 7.42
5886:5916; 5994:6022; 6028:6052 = -0.3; 6.52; 7.58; 7.33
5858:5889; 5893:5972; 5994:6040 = 3.2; 7.16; 7.55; 7.32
